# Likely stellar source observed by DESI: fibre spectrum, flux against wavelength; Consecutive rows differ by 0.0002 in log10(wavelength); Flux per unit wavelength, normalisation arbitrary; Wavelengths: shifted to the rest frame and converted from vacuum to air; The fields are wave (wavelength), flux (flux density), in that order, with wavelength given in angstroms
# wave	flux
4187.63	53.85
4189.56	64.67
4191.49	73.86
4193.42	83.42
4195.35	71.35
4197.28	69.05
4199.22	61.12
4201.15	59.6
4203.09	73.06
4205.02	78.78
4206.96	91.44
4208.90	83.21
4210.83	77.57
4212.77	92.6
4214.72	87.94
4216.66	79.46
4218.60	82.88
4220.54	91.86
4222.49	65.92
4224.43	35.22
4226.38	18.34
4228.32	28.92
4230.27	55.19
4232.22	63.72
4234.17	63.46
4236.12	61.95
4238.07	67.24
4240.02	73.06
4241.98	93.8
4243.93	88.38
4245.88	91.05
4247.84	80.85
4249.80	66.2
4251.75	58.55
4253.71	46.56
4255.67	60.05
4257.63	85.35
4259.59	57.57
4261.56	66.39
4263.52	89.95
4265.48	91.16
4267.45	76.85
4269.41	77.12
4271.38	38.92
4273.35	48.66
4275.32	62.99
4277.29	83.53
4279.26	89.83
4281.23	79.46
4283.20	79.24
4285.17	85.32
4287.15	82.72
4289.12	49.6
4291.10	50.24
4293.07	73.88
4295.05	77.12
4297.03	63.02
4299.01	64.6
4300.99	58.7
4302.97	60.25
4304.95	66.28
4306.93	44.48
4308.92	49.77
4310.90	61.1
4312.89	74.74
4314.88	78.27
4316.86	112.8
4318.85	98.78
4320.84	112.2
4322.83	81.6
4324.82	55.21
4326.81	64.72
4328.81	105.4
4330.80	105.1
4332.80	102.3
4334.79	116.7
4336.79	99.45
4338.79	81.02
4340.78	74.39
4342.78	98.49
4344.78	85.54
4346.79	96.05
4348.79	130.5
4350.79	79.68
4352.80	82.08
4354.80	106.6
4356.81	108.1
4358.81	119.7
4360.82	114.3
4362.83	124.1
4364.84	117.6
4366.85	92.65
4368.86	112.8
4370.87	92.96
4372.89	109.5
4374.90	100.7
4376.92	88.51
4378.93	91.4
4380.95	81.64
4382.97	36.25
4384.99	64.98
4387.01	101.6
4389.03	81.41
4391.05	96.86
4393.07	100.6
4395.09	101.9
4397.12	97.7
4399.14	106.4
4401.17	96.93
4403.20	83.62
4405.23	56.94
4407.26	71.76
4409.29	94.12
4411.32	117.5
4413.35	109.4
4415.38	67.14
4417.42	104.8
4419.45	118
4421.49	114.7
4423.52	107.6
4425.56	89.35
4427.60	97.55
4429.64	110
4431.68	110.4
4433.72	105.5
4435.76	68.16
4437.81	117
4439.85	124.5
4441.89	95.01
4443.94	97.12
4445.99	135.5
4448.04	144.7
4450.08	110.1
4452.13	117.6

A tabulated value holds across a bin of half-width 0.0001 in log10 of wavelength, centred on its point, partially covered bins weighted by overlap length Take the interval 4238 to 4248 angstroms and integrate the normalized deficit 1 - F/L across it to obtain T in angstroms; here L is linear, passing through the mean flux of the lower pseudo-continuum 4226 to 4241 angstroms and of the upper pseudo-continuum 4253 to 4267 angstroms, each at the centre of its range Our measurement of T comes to -3.7 angstroms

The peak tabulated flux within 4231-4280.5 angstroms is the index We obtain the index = 93.8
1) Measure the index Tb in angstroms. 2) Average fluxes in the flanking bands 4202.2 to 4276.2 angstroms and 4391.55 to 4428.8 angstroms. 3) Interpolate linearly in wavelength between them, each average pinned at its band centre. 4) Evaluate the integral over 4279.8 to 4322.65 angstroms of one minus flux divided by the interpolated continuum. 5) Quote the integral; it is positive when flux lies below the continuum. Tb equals 3.6 angstroms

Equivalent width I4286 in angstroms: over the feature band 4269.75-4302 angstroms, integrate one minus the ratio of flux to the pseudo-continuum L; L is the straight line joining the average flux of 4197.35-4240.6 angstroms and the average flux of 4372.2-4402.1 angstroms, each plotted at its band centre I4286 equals 3.59 angstroms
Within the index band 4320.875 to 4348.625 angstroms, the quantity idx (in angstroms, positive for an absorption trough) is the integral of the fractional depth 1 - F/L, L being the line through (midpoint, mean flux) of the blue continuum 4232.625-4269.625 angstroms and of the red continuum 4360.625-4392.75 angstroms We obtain -1.5 angstroms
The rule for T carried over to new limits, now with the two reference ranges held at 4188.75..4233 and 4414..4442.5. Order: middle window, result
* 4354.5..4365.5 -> -2.8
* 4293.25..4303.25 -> 2.0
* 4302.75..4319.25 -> 2.6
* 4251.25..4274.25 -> 3.1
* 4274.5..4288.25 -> -0.1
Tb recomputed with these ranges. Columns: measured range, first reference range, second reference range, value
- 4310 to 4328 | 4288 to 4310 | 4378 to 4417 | -4.66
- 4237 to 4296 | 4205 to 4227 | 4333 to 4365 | 8.51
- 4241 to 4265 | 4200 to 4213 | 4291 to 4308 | -1.17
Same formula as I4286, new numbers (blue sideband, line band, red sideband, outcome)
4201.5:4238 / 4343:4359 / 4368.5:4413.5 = -2.8 angstroms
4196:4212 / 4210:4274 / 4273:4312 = 2.3 angstroms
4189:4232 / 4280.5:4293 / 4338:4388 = 1.7 angstroms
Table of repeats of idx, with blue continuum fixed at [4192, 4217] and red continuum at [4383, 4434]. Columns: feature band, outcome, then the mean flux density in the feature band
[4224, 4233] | 4.5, 40.1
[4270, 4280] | 2.3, 64.6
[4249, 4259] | 2.3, 63.1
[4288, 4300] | 3.1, 63.3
